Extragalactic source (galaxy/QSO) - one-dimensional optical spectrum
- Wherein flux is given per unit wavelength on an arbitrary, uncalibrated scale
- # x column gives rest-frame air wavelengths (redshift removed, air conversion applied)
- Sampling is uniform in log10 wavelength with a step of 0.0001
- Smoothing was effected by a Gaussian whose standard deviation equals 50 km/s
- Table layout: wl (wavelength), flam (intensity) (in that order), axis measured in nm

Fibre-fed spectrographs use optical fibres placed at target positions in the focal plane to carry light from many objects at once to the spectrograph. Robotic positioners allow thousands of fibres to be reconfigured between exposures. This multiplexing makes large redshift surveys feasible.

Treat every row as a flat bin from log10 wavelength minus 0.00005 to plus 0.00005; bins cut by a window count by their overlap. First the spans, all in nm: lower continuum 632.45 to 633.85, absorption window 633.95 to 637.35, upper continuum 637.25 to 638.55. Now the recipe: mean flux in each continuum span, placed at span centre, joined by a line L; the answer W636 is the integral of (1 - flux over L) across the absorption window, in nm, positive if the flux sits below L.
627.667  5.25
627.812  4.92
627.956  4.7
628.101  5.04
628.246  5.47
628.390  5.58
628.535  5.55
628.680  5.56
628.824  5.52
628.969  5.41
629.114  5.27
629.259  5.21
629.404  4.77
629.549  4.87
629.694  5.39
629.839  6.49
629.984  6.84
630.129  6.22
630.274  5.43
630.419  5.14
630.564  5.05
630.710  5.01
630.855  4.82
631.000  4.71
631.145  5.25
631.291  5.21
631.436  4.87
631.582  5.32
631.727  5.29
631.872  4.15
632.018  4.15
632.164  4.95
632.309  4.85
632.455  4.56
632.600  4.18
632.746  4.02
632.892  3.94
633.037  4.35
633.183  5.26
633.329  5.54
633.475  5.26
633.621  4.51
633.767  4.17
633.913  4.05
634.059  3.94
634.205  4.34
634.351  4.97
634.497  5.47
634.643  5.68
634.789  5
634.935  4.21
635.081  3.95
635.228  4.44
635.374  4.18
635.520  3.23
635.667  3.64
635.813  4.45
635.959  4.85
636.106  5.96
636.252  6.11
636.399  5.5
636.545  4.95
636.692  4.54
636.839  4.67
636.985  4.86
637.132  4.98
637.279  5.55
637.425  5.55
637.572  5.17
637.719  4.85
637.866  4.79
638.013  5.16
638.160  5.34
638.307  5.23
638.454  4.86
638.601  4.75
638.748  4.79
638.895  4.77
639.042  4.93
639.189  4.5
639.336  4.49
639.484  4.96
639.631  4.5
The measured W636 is 0.09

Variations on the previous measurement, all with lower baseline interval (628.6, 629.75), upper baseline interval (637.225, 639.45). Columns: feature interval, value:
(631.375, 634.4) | 0.318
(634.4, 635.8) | 0.177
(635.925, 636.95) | -0.039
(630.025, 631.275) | -0.009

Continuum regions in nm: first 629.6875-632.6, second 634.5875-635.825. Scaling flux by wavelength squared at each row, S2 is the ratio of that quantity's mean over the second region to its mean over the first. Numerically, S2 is 0.84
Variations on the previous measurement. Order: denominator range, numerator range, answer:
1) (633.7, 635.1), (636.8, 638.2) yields 1.12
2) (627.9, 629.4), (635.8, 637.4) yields 1.00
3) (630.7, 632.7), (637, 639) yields 1.08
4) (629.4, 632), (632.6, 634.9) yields 0.90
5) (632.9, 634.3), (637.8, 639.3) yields 1.09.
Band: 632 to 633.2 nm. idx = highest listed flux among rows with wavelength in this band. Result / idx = 5.26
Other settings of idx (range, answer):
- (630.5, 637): 6.11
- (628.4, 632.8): 6.84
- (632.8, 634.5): 5.54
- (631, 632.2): 5.32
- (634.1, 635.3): 5.68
